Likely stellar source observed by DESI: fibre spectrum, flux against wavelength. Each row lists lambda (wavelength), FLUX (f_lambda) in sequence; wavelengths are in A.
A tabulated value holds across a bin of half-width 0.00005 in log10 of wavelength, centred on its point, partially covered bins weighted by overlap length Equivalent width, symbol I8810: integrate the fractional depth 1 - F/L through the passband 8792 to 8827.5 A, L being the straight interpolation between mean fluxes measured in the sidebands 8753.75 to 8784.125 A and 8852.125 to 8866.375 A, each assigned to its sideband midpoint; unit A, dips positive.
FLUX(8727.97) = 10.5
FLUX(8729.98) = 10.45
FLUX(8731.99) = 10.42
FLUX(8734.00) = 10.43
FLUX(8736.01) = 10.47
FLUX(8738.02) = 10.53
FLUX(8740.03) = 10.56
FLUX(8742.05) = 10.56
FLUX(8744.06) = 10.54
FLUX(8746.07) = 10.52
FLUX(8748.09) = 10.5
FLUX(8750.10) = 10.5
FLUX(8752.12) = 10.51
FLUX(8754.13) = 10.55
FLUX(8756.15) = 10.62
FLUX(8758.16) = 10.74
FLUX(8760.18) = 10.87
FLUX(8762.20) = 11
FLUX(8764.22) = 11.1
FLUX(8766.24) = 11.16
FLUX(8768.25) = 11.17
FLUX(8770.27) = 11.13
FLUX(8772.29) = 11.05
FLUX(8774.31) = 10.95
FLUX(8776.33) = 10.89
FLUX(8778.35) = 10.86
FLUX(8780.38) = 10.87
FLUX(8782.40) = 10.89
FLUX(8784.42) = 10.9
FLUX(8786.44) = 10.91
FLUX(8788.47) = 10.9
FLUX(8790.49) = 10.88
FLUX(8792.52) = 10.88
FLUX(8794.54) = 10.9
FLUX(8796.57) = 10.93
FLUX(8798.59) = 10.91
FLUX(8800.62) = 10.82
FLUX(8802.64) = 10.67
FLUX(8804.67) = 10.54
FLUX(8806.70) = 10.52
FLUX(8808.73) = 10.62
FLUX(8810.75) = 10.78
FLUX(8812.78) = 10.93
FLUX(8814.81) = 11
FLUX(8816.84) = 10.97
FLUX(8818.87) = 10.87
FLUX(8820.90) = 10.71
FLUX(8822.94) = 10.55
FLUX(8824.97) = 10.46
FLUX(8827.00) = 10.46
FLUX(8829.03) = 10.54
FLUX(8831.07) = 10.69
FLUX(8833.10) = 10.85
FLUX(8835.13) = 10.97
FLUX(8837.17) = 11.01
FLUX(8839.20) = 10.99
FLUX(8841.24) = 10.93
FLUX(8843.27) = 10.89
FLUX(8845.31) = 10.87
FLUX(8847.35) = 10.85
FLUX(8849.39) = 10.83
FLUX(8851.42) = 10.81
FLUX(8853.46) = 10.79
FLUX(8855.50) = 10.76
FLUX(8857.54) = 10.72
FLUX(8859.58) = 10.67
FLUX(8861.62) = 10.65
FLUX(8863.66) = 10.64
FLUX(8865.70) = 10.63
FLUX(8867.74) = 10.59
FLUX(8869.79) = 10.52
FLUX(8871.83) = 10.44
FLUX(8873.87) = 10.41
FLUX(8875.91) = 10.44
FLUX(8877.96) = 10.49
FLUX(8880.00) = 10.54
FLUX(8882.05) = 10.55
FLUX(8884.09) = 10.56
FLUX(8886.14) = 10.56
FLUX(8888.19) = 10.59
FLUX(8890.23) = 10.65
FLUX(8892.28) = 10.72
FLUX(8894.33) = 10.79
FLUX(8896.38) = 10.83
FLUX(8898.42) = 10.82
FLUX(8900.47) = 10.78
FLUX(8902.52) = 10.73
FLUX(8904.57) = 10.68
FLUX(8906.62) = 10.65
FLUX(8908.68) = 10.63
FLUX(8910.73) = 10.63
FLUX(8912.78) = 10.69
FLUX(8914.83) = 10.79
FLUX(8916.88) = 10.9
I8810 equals 0.2 A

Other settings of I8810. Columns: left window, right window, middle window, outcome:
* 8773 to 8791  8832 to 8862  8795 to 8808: 0.2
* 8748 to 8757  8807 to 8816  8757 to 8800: -1.1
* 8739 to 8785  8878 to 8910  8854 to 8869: 0.0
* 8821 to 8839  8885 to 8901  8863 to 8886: 0.4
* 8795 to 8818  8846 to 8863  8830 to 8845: -0.2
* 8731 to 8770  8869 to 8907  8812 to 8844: -0.5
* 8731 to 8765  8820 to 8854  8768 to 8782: -0.4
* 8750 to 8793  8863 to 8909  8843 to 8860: -0.2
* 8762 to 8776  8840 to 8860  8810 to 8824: 0.1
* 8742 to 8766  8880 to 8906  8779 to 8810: -0.4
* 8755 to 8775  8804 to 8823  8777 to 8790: 0.0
